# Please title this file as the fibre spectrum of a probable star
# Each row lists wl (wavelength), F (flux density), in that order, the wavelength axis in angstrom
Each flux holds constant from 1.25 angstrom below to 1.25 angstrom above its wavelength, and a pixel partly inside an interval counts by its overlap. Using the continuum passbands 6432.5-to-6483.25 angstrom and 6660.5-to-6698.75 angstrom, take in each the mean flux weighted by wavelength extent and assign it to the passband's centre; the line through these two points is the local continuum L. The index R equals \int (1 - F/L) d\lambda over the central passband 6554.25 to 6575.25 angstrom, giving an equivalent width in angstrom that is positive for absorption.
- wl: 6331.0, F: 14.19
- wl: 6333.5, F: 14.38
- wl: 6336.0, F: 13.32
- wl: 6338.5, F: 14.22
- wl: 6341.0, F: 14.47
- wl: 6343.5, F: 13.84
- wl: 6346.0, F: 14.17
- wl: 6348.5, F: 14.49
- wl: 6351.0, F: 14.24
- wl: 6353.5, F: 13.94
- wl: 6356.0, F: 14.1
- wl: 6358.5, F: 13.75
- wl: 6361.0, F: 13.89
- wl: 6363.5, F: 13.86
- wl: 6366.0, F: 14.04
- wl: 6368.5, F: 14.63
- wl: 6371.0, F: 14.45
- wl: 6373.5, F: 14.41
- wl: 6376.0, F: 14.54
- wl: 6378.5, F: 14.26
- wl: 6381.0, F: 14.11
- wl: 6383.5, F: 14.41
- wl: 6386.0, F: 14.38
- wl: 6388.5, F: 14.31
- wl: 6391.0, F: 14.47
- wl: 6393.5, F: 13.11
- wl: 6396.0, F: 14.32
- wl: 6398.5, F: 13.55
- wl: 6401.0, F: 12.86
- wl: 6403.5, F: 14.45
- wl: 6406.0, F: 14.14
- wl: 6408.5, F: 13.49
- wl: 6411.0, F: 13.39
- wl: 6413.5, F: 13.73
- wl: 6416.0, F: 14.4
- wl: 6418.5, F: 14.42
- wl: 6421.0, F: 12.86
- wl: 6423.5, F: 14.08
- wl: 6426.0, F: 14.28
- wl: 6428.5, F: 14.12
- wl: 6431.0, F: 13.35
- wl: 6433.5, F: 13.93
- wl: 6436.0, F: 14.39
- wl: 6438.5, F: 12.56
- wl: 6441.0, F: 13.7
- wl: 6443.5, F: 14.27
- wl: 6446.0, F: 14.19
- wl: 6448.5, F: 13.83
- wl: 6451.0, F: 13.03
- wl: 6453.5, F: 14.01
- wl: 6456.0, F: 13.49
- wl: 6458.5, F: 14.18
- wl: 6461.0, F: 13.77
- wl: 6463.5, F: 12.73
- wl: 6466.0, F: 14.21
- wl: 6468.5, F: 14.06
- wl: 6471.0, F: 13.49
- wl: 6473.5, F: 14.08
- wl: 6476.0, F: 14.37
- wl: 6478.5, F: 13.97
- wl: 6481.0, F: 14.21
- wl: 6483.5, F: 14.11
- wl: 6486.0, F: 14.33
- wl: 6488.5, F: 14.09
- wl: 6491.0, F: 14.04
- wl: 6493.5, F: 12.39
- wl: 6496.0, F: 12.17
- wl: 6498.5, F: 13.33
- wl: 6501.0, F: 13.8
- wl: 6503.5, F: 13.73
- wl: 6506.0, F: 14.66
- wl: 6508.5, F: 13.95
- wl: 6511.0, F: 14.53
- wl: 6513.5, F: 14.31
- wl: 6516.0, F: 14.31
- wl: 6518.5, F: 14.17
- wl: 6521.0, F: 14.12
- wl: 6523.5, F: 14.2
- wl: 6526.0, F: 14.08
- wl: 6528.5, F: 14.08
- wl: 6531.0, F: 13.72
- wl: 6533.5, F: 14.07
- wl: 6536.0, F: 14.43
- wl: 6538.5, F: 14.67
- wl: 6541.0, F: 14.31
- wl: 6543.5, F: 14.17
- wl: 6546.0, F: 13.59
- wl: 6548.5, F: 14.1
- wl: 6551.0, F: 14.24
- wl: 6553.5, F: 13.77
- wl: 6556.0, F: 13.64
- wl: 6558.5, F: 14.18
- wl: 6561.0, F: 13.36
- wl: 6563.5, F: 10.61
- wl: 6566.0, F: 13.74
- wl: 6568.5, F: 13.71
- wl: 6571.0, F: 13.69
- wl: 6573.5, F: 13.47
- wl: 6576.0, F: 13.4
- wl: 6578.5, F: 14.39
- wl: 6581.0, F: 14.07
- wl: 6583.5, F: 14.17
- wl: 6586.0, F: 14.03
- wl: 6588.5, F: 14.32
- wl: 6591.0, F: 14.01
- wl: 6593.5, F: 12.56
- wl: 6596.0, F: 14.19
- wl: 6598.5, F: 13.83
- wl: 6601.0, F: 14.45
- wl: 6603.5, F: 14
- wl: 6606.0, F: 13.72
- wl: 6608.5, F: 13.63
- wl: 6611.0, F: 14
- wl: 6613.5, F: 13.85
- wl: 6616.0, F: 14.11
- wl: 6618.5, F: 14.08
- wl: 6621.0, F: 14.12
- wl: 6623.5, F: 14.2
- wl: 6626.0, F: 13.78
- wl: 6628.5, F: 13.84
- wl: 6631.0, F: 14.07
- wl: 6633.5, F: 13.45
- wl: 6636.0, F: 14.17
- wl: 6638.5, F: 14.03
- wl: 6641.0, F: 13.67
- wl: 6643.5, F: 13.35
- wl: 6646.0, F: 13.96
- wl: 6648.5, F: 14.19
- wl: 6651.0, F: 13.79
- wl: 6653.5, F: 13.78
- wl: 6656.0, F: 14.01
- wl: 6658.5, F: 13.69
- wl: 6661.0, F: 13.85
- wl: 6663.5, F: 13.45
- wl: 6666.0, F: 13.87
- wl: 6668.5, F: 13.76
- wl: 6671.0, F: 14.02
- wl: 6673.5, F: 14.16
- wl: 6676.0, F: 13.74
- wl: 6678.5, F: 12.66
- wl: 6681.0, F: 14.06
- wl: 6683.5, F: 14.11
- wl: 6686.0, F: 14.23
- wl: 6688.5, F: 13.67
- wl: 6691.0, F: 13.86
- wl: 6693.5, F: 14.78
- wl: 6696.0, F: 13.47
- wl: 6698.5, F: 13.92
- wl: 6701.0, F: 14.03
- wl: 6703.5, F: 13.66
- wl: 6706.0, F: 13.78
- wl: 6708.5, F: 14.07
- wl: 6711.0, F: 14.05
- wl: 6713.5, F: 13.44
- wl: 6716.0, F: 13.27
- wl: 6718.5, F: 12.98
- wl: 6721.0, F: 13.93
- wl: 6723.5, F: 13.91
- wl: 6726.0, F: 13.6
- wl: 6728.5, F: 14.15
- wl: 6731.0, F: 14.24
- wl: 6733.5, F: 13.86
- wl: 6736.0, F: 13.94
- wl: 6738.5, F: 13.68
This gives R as 0.80 angstrom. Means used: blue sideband 13.8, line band 13.3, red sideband 13.8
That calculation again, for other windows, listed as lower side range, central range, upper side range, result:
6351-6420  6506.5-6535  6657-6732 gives -0.4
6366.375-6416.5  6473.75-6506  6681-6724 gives 0.5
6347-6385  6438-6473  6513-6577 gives 0.8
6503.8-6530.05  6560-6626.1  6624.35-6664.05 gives 1.1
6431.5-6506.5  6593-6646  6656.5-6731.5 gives -0.3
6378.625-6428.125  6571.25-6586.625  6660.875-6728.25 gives -0.1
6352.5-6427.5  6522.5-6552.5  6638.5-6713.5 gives -0.4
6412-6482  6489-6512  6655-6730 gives 0.3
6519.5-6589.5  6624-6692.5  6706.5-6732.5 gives -0.1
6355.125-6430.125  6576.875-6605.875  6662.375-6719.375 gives -0.2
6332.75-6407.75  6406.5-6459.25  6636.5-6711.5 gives 0.9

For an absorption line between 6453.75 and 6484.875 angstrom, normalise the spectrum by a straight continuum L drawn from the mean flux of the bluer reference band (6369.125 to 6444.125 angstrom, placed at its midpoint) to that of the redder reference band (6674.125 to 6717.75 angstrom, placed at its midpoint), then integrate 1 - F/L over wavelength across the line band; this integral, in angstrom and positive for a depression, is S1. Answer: 0.1 angstrom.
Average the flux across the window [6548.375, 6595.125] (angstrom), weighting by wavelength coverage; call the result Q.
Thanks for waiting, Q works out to 13.6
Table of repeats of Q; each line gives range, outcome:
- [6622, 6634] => 13.9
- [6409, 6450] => 13.8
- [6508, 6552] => 14.2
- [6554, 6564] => 13.2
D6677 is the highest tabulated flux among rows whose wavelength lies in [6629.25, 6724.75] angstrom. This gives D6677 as 14.78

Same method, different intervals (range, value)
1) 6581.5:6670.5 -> 14.45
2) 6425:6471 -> 14.39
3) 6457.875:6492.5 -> 14.37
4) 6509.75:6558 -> 14.67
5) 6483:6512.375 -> 14.66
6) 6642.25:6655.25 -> 14.19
